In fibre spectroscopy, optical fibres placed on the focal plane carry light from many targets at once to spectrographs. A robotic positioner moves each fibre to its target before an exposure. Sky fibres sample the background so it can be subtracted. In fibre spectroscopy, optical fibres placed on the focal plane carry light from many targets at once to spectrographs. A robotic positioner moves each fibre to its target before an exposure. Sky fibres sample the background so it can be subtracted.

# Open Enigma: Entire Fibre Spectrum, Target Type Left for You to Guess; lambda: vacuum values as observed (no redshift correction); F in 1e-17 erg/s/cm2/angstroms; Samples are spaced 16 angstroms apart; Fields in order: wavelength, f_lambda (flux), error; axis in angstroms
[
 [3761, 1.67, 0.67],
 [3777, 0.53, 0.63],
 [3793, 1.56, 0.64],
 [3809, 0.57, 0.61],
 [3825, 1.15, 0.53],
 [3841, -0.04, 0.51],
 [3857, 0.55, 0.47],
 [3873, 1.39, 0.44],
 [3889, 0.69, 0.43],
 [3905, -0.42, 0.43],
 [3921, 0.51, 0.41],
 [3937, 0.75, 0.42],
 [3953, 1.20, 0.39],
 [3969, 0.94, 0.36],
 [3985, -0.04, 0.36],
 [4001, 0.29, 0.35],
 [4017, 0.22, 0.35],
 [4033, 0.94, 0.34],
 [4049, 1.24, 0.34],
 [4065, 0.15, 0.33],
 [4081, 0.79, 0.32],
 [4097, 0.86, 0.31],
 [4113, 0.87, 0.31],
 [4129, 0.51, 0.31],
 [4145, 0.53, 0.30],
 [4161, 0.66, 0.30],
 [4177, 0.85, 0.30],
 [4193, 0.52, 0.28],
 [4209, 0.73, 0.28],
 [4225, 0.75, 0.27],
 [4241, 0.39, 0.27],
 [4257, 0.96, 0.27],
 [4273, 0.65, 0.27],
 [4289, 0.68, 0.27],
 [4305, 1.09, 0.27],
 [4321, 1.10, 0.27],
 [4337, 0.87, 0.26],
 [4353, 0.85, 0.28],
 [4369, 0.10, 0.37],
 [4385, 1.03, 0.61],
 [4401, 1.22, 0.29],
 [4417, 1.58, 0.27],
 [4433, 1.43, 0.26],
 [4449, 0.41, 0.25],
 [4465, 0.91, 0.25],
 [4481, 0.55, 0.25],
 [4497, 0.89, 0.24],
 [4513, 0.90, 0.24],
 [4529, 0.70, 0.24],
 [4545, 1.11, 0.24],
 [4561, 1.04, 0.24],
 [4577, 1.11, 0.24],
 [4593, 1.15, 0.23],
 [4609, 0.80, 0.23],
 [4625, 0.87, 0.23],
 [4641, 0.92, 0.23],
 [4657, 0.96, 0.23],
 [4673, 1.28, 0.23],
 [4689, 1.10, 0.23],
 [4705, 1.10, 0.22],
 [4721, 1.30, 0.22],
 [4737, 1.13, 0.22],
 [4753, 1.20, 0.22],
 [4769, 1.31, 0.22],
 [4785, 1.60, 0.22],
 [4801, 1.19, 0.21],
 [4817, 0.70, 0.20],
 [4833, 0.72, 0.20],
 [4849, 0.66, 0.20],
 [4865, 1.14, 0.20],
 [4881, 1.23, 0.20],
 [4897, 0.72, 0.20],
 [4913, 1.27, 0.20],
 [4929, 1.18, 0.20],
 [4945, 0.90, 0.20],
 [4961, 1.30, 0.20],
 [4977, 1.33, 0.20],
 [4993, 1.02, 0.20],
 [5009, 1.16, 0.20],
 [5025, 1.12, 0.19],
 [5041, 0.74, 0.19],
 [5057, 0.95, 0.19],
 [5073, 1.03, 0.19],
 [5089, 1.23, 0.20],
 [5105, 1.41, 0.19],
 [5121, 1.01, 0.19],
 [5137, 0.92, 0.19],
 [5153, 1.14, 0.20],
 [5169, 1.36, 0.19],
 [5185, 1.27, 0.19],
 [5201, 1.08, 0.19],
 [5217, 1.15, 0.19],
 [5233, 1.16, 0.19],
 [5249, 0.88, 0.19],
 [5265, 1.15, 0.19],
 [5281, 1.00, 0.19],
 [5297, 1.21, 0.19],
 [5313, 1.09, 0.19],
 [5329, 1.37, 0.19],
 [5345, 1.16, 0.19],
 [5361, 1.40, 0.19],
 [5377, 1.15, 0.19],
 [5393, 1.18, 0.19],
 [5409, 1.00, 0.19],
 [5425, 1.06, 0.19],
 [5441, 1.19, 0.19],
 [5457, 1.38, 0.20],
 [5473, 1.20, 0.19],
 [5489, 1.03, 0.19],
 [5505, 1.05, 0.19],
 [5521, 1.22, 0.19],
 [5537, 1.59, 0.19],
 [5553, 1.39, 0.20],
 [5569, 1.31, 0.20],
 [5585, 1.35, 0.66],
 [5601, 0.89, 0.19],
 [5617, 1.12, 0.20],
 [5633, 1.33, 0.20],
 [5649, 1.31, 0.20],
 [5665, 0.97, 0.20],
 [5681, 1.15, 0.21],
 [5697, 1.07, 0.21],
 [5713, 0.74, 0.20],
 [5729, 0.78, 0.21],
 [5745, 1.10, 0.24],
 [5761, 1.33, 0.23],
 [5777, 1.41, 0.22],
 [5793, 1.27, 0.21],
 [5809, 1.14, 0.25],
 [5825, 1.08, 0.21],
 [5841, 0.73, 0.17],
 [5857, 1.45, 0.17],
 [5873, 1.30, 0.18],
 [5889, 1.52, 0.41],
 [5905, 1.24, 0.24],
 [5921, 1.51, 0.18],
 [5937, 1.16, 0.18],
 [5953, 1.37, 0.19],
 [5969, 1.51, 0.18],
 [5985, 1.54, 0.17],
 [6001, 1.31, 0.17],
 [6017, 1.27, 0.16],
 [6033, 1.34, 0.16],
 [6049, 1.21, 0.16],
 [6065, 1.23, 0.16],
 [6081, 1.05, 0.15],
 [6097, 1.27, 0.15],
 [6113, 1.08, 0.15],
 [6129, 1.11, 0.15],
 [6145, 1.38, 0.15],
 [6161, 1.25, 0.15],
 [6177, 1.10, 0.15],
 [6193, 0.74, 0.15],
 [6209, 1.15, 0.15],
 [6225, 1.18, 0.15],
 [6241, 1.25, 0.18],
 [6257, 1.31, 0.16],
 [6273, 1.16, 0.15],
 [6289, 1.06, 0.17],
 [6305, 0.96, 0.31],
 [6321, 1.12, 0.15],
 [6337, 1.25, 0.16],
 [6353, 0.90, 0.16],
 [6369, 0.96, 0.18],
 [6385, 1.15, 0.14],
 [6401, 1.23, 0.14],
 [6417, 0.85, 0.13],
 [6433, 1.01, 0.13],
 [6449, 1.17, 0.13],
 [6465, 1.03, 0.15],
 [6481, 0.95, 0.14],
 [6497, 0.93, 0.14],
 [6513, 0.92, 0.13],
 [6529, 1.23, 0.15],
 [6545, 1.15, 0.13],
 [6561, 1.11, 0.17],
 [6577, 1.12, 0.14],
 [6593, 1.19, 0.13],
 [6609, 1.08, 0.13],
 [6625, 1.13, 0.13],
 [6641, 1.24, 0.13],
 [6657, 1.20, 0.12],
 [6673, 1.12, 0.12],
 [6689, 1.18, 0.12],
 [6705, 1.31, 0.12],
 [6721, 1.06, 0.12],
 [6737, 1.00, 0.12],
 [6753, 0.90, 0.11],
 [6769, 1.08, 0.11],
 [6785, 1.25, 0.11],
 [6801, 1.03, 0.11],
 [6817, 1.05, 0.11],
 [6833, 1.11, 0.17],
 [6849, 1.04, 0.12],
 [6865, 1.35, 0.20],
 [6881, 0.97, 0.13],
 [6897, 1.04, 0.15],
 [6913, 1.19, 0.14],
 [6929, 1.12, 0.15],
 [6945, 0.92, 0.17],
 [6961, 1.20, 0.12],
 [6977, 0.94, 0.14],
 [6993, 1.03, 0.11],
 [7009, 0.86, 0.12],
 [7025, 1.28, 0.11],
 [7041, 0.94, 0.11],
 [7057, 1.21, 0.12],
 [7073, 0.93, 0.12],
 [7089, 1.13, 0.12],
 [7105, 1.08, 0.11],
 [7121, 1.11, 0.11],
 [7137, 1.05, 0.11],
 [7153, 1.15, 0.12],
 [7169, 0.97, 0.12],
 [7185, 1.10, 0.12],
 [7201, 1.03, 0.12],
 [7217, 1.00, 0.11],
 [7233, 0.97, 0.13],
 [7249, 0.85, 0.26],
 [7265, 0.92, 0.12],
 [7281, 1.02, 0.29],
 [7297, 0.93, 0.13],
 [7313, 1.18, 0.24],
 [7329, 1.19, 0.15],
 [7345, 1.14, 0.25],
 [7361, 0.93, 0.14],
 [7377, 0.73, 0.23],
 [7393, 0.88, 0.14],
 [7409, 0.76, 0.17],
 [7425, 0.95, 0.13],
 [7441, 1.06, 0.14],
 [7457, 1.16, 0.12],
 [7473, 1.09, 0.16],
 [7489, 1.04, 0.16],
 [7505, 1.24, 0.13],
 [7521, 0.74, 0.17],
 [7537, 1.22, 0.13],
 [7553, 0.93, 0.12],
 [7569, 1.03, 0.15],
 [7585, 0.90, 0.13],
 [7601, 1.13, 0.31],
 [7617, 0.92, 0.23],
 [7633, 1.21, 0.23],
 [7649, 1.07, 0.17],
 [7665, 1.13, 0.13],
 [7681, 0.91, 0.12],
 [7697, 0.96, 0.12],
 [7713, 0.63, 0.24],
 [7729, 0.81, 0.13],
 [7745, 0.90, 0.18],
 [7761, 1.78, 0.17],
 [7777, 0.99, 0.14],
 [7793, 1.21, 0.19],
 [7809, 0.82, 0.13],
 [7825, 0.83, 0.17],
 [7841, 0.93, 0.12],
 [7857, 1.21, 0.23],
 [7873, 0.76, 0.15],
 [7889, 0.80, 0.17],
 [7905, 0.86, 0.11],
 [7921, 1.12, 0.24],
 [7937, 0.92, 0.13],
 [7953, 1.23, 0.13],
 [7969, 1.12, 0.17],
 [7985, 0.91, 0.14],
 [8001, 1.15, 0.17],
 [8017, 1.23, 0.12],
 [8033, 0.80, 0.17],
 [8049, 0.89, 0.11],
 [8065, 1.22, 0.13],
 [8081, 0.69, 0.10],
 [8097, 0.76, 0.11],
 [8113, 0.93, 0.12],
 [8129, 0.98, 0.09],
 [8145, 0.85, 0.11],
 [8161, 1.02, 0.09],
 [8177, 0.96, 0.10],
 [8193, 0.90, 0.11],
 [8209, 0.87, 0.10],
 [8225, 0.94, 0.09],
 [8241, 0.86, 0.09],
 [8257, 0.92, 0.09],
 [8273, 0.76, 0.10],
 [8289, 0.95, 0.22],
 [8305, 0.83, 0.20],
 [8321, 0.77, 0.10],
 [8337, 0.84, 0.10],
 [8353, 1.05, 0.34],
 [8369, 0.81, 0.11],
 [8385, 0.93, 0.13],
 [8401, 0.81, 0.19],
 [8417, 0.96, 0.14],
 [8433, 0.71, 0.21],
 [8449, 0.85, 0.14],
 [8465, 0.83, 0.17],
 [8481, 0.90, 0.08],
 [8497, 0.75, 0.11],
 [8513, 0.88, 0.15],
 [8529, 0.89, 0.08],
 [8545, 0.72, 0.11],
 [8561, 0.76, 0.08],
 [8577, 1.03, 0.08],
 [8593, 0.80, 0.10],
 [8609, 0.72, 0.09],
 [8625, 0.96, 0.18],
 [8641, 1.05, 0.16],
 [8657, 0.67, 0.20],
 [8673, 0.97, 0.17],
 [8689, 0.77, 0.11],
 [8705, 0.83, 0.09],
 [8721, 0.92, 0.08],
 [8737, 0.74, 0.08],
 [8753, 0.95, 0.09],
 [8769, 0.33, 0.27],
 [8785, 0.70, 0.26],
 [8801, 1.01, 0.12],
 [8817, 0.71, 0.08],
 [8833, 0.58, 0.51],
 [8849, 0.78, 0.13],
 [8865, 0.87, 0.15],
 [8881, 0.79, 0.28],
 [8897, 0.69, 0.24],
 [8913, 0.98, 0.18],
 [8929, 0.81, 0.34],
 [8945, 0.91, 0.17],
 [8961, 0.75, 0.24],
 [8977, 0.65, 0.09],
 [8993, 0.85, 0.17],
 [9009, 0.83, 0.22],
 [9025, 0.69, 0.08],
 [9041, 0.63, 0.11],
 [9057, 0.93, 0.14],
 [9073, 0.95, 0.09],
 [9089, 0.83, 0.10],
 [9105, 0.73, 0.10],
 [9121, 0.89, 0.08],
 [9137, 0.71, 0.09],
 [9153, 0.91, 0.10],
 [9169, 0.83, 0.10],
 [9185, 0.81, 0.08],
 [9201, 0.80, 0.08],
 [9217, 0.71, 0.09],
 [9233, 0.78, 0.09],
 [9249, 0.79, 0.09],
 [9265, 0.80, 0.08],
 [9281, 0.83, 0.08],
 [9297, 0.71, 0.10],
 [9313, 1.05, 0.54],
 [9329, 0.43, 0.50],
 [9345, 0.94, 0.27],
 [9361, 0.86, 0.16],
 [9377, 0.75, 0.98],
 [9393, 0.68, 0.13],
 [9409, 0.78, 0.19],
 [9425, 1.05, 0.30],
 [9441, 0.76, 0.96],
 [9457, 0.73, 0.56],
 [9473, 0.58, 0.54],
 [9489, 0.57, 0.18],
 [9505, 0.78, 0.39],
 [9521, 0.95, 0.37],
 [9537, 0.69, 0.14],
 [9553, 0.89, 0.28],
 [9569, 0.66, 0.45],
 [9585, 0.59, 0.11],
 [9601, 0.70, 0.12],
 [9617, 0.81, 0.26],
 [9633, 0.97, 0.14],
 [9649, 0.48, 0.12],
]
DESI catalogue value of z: 0.18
